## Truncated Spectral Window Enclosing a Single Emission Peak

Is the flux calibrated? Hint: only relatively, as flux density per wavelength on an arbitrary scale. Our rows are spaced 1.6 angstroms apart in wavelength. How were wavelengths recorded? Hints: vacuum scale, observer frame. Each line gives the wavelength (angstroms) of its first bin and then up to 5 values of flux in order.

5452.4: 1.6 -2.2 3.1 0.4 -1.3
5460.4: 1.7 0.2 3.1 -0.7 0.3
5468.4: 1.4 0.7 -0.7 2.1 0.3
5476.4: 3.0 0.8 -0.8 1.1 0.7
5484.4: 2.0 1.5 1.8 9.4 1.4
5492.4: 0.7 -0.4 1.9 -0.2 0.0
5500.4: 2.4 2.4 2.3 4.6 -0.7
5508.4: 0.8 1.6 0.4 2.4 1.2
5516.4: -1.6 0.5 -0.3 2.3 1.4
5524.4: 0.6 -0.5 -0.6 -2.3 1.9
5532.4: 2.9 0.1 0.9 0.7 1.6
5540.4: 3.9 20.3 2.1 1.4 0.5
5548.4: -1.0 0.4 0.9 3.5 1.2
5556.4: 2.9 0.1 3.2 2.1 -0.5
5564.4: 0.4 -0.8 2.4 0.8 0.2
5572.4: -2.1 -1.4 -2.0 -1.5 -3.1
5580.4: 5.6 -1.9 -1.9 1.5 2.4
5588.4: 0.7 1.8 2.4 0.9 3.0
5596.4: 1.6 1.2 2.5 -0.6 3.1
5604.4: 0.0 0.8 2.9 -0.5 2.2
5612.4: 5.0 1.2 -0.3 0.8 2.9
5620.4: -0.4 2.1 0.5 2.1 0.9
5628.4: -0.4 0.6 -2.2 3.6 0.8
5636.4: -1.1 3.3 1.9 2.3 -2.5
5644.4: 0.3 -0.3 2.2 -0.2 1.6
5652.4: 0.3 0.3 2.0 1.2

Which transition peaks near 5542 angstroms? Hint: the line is [O III]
